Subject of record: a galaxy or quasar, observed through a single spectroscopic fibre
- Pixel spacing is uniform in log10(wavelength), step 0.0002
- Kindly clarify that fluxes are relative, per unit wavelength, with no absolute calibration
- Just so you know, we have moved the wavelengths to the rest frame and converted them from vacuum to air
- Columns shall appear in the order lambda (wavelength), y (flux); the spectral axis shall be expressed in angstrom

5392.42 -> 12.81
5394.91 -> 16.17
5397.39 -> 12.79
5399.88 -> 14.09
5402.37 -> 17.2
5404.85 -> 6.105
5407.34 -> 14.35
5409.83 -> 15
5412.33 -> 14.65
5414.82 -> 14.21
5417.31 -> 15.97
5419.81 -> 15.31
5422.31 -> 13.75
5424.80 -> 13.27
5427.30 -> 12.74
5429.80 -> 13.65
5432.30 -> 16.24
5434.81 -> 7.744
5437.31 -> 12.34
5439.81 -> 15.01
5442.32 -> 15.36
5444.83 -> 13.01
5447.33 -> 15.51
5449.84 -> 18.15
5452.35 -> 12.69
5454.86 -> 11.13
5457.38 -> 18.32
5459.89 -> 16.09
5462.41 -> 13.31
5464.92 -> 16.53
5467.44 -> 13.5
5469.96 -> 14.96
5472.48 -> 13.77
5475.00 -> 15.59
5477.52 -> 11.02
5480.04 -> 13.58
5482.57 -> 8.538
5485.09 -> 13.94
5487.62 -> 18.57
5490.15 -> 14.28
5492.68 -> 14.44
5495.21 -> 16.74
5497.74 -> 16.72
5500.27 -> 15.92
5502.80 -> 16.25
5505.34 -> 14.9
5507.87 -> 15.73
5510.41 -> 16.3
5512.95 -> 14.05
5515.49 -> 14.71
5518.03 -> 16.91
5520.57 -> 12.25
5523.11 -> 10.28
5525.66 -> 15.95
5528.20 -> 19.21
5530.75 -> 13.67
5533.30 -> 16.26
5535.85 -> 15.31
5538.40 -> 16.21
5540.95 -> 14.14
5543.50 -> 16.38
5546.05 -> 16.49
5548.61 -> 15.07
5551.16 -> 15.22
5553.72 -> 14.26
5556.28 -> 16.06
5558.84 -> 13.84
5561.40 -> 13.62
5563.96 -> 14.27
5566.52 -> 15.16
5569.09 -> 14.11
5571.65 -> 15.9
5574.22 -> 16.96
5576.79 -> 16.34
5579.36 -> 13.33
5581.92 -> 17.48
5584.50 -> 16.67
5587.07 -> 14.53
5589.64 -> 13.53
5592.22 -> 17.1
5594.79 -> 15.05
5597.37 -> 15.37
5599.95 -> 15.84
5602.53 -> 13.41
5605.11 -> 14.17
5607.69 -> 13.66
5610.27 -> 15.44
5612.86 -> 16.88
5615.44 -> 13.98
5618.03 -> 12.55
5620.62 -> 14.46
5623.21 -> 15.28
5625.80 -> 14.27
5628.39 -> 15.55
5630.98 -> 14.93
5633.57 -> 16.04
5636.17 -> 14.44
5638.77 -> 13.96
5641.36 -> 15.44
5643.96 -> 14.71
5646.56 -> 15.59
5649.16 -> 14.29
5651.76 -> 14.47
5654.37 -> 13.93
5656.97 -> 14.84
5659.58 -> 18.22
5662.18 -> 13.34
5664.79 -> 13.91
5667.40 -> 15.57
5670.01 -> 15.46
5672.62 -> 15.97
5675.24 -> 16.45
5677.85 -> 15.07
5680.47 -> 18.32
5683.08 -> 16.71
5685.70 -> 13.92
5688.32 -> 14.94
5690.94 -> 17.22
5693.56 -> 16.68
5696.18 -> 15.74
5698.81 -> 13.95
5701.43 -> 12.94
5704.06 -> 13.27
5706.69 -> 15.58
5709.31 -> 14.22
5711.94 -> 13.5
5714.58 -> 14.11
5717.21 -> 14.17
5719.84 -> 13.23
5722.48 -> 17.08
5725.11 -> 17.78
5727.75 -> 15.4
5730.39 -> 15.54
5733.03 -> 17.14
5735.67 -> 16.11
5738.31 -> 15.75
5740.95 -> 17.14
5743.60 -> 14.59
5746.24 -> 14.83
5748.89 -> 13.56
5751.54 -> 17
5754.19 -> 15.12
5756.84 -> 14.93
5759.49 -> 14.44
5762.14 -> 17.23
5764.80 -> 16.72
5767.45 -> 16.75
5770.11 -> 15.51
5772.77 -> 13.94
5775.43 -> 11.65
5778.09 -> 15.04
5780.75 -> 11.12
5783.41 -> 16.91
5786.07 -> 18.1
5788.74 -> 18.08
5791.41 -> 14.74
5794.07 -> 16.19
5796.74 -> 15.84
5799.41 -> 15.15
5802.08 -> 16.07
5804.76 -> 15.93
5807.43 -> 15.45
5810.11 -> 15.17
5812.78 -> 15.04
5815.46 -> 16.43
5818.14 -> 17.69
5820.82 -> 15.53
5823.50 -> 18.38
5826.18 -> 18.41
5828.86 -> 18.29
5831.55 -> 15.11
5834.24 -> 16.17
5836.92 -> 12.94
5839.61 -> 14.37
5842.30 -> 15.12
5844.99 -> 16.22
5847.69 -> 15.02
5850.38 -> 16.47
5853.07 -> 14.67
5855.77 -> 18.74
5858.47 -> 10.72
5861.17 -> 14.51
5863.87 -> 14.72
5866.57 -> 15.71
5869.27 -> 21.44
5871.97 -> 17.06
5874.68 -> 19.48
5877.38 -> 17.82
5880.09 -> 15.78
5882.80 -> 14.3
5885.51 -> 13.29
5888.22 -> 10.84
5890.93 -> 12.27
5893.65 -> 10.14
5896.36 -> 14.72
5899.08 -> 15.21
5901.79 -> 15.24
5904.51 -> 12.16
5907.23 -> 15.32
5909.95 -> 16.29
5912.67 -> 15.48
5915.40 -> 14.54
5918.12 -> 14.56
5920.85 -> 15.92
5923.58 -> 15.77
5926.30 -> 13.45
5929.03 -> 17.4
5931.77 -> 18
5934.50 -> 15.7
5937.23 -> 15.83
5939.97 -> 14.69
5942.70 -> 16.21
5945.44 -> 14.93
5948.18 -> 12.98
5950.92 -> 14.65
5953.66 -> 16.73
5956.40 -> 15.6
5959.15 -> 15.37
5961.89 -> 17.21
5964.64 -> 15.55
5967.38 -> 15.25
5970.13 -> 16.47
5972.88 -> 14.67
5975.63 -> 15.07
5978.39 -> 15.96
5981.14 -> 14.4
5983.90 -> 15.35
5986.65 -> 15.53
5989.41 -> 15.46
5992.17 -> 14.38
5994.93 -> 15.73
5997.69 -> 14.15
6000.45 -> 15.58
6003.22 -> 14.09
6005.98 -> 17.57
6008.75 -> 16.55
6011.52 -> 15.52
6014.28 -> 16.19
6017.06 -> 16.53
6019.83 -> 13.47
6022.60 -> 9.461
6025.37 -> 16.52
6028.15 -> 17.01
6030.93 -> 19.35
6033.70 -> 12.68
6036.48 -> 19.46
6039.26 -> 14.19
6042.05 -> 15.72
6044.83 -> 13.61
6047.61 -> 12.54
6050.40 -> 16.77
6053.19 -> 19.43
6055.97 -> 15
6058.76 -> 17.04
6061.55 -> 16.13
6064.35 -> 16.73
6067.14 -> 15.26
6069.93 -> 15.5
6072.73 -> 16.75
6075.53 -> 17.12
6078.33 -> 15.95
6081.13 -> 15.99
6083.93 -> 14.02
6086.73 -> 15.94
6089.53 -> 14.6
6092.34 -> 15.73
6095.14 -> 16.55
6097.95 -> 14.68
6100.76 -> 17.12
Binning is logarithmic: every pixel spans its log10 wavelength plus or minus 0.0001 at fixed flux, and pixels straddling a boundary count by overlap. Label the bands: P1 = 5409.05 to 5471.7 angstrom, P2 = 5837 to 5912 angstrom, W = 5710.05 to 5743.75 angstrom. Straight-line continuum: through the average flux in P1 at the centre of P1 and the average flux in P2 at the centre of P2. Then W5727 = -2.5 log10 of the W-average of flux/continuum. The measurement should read -0.05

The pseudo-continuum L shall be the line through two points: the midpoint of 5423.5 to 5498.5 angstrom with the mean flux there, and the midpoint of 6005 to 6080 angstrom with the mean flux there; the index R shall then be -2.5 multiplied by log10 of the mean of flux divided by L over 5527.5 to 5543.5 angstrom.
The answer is -0.09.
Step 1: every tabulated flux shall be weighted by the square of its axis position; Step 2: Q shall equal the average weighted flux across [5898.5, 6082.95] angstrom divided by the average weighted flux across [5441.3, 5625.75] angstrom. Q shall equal 1.2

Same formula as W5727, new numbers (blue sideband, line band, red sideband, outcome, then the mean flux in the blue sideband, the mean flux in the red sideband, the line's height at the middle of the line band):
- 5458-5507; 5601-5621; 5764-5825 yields 0.059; 14.7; 15.7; 15.1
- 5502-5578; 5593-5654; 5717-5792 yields 0.039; 15.2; 15.5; 15.3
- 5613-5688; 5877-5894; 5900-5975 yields 0.145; 15.1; 15.4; 15.3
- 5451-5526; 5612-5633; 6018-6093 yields 0.005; 14.6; 15.6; 14.8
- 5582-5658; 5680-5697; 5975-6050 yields -0.083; 14.9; 15.3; 15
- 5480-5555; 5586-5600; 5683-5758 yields -0.003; 15.1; 15.2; 15.1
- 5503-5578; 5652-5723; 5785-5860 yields 0.033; 15.2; 15.9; 15.6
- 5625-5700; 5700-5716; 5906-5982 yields 0.105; 15.3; 15.5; 15.3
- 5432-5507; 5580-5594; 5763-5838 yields -0.056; 14.5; 15.8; 14.9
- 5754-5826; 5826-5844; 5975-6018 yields 0.005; 15.7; 15.5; 15.7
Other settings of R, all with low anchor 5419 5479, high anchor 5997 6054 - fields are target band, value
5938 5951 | 0.042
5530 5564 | -0.056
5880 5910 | 0.120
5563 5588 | -0.078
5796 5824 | -0.070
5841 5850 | -0.034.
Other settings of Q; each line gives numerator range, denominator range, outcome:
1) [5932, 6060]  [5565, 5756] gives 1.14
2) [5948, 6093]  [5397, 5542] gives 1.30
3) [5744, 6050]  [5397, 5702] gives 1.17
